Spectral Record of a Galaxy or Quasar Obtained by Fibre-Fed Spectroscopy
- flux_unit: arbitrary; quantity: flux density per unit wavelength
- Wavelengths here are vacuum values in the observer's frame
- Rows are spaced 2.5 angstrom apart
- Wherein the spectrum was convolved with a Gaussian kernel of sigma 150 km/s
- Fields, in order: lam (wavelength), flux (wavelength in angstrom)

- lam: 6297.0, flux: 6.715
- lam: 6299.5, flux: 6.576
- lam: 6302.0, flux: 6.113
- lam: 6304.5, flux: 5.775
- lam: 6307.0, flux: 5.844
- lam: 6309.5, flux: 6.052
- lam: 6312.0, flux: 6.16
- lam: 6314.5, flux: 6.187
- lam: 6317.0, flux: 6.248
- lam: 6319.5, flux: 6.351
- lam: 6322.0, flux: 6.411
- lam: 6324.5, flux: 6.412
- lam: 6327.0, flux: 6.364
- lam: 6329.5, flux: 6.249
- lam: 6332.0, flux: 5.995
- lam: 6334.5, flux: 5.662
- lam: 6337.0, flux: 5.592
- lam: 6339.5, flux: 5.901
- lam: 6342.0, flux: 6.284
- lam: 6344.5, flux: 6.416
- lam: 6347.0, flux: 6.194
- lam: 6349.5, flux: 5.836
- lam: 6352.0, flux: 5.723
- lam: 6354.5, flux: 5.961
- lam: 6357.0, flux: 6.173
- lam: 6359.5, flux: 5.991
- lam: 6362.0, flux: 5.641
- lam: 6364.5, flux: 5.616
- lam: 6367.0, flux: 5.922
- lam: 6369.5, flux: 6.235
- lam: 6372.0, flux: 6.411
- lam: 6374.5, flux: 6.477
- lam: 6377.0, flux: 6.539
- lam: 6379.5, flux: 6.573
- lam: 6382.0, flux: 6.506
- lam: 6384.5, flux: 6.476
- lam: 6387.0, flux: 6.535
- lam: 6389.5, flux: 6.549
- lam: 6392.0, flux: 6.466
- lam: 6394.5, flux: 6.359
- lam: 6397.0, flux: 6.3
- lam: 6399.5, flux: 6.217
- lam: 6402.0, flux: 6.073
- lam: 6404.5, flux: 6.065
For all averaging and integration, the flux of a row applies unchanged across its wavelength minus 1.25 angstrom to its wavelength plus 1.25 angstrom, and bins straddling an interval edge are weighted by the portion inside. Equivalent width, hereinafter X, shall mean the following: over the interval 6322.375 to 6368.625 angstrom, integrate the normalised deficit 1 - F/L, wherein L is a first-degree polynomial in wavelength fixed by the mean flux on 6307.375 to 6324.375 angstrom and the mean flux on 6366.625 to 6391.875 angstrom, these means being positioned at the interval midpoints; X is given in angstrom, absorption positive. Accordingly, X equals 2.3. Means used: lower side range 6.23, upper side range 6.44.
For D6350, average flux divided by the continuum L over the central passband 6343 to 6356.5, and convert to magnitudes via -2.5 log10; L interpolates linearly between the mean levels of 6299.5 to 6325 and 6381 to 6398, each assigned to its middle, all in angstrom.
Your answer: 0.05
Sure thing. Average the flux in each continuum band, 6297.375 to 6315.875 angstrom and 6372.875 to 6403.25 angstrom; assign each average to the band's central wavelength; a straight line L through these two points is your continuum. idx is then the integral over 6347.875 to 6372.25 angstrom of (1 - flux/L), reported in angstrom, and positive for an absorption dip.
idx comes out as 1.49 angstrom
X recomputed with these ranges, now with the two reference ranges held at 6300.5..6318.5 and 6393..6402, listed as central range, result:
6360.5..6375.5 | 0.4 angstrom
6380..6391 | -0.5 angstrom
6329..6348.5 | 0.3 angstrom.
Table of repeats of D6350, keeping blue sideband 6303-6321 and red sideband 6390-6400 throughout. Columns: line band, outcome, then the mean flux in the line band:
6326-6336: 0.02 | 6.05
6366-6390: -0.02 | 6.42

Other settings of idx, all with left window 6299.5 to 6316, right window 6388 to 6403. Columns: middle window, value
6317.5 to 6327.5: -0.4 angstrom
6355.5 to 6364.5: 0.5 angstrom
